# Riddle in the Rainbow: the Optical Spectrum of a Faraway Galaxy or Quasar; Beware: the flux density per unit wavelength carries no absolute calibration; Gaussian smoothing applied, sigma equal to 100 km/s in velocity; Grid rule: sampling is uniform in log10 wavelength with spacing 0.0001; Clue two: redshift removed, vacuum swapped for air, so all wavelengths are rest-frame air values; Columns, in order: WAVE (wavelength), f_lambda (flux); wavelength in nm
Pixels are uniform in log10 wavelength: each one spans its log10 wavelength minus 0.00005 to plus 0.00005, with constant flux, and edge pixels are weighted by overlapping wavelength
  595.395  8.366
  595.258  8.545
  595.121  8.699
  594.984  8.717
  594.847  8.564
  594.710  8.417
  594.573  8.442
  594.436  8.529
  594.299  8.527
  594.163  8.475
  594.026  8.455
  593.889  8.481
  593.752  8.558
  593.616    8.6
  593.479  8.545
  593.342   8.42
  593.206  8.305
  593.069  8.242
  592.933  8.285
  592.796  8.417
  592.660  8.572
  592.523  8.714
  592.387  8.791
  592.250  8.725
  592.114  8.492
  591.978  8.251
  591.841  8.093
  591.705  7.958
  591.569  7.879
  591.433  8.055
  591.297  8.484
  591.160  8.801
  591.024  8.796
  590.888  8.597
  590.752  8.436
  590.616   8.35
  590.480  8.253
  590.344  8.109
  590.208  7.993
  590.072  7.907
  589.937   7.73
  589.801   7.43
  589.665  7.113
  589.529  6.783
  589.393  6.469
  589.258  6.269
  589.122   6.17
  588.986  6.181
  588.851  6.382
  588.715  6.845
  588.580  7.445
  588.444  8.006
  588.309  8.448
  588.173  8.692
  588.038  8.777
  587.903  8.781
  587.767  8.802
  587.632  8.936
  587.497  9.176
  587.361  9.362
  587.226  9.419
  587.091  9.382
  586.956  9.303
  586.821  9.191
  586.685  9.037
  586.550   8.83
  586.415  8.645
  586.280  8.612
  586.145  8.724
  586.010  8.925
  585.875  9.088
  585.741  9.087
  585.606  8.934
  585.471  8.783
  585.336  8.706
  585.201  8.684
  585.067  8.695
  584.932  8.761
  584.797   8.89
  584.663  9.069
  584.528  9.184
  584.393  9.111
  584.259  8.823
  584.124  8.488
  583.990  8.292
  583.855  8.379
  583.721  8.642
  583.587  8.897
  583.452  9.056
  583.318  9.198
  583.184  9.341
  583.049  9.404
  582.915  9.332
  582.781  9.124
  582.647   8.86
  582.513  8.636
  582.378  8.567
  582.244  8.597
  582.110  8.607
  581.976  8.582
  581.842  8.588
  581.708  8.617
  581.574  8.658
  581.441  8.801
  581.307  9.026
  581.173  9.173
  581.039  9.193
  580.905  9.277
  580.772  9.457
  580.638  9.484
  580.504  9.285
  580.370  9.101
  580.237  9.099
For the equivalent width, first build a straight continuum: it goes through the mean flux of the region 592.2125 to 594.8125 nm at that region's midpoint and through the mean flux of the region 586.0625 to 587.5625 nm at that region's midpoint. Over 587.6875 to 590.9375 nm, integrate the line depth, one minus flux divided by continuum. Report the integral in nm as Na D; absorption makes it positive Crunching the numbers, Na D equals 0.43 nm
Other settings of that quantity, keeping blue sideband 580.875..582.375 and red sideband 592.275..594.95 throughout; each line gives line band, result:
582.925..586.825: -0.07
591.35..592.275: 0.04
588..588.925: 0.09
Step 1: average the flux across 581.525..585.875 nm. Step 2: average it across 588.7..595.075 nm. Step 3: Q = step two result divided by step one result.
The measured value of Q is 0.91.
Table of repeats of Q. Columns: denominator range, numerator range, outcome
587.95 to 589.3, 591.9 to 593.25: 1.15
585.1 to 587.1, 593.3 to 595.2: 0.96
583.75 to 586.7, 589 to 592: 0.88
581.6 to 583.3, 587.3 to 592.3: 0.90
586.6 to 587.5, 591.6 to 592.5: 0.91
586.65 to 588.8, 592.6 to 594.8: 0.97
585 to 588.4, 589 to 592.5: 0.89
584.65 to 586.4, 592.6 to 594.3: 0.96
